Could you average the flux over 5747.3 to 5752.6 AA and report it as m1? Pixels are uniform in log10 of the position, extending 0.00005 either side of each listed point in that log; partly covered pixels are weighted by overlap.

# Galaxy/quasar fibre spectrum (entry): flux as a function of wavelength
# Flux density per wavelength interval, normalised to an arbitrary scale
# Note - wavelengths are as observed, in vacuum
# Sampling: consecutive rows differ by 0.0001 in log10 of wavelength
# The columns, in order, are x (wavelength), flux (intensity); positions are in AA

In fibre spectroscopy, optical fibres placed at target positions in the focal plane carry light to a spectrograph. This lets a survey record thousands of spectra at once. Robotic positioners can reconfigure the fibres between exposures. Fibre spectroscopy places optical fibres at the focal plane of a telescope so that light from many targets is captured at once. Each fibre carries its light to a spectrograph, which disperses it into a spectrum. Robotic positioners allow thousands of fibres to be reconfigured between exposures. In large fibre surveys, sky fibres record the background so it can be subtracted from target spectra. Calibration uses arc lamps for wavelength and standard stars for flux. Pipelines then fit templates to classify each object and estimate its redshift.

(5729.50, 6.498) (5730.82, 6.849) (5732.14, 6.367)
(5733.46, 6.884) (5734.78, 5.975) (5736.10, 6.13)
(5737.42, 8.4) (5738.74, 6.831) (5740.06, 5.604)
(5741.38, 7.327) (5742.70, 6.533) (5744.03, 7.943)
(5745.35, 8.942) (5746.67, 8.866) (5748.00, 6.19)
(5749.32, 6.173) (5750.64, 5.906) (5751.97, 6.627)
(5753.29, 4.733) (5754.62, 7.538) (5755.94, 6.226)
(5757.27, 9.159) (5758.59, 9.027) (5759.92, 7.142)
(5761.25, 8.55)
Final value 6.23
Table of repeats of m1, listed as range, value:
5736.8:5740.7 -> 6.94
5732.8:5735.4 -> 6.44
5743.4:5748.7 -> 7.98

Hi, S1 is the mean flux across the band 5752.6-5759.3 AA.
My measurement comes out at 7.33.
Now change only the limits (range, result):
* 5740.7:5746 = 7.67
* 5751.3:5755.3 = 6.3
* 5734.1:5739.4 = 6.84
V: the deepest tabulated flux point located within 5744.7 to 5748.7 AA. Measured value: 6.19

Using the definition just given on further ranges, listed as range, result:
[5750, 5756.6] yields 4.733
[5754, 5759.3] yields 6.226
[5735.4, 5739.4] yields 6.13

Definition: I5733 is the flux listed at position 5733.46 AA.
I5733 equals 6.884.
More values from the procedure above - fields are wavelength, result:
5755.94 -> 6.226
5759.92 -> 7.142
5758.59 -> 9.027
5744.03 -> 7.943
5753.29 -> 4.733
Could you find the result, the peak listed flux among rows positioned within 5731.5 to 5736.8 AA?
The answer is 6.884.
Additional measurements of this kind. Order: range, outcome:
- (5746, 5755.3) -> 8.866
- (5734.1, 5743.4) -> 8.4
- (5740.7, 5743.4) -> 7.327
